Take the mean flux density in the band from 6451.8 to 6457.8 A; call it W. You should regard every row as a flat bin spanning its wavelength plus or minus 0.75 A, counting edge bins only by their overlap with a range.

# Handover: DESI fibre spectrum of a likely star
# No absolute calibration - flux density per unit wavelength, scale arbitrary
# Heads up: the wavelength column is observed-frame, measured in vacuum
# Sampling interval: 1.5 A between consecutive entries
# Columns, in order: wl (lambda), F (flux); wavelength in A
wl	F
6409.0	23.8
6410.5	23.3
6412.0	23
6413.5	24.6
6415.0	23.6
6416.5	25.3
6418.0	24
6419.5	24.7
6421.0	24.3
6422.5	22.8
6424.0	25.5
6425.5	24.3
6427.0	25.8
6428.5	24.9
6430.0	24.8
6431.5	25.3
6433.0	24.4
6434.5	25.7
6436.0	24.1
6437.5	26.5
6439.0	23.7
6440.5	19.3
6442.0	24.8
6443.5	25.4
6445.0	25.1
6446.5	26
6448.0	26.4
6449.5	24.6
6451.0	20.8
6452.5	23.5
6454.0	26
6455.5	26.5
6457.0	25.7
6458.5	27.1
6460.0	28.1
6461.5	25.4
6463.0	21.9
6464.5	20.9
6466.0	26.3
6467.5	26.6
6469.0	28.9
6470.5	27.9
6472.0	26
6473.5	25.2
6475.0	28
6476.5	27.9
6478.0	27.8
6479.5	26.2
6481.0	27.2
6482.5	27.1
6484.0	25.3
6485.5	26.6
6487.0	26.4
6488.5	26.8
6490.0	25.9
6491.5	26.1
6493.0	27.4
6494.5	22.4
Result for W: 25.5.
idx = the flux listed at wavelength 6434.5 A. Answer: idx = 25.7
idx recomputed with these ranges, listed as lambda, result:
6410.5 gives 23.3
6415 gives 23.6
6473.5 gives 25.2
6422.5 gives 22.8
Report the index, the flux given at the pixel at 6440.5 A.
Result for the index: 19.3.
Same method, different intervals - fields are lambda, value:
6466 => 26.3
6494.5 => 22.4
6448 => 26.4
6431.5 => 25.3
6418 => 24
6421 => 24.3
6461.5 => 25.4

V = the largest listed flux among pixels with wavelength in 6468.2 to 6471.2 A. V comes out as 28.9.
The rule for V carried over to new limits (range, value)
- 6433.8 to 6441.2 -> 26.5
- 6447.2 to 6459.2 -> 27.1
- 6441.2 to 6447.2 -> 26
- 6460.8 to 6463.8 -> 25.4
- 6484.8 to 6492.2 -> 26.8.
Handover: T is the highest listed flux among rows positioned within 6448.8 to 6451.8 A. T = 24.6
